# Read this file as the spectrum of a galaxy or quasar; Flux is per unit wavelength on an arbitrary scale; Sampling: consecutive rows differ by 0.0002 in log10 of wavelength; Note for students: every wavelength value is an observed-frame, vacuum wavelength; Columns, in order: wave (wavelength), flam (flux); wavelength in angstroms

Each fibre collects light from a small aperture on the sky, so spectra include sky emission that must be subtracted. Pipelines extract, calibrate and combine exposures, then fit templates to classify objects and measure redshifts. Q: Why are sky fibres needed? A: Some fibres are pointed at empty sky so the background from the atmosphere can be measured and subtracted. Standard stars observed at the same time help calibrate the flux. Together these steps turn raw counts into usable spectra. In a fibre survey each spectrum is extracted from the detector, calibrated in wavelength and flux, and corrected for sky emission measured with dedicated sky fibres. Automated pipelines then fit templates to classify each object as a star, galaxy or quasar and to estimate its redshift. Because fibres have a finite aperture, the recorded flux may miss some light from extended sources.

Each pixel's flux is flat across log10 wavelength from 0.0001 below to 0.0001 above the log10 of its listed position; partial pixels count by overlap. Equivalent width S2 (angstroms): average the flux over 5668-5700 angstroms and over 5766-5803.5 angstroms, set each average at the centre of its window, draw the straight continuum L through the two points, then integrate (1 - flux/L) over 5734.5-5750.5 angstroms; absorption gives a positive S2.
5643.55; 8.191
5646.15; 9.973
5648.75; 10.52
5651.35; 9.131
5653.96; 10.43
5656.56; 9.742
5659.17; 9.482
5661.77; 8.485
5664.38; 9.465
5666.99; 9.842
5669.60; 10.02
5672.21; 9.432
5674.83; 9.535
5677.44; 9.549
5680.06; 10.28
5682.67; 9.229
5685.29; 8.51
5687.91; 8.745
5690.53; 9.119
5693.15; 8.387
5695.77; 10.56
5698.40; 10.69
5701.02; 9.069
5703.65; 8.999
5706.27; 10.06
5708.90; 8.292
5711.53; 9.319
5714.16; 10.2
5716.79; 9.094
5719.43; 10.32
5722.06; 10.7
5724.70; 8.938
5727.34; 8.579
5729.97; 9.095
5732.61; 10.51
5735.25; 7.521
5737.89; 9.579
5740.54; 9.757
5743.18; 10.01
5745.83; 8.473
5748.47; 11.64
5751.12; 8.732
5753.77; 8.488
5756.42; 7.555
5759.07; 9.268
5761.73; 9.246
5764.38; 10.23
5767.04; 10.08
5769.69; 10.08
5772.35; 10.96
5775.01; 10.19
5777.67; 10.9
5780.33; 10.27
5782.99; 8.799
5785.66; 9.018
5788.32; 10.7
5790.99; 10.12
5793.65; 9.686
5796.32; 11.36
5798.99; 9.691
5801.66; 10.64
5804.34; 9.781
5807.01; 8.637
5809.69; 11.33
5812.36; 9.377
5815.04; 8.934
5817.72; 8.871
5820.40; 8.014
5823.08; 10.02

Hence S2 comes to 0.6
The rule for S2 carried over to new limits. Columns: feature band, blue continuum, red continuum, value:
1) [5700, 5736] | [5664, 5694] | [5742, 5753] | 0.6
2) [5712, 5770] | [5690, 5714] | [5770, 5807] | 1.7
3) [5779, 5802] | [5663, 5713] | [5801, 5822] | -1.4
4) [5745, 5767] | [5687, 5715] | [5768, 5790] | 1.4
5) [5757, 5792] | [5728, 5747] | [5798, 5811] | -0.9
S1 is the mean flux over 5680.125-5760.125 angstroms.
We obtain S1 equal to 9.33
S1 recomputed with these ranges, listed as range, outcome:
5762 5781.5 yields 10.3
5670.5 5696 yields 9.29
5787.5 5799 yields 10.4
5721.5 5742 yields 9.29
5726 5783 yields 9.56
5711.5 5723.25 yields 9.99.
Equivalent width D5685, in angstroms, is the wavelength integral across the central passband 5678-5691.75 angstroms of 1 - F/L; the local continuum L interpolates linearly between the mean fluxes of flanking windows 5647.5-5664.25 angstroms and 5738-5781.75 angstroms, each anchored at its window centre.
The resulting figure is 0.6 angstroms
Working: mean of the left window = 9.62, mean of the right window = 9.74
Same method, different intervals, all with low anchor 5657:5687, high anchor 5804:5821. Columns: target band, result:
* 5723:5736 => 0.5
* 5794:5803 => -1.1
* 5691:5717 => -0.2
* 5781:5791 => -0.3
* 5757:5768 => -0.2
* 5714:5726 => -0.5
